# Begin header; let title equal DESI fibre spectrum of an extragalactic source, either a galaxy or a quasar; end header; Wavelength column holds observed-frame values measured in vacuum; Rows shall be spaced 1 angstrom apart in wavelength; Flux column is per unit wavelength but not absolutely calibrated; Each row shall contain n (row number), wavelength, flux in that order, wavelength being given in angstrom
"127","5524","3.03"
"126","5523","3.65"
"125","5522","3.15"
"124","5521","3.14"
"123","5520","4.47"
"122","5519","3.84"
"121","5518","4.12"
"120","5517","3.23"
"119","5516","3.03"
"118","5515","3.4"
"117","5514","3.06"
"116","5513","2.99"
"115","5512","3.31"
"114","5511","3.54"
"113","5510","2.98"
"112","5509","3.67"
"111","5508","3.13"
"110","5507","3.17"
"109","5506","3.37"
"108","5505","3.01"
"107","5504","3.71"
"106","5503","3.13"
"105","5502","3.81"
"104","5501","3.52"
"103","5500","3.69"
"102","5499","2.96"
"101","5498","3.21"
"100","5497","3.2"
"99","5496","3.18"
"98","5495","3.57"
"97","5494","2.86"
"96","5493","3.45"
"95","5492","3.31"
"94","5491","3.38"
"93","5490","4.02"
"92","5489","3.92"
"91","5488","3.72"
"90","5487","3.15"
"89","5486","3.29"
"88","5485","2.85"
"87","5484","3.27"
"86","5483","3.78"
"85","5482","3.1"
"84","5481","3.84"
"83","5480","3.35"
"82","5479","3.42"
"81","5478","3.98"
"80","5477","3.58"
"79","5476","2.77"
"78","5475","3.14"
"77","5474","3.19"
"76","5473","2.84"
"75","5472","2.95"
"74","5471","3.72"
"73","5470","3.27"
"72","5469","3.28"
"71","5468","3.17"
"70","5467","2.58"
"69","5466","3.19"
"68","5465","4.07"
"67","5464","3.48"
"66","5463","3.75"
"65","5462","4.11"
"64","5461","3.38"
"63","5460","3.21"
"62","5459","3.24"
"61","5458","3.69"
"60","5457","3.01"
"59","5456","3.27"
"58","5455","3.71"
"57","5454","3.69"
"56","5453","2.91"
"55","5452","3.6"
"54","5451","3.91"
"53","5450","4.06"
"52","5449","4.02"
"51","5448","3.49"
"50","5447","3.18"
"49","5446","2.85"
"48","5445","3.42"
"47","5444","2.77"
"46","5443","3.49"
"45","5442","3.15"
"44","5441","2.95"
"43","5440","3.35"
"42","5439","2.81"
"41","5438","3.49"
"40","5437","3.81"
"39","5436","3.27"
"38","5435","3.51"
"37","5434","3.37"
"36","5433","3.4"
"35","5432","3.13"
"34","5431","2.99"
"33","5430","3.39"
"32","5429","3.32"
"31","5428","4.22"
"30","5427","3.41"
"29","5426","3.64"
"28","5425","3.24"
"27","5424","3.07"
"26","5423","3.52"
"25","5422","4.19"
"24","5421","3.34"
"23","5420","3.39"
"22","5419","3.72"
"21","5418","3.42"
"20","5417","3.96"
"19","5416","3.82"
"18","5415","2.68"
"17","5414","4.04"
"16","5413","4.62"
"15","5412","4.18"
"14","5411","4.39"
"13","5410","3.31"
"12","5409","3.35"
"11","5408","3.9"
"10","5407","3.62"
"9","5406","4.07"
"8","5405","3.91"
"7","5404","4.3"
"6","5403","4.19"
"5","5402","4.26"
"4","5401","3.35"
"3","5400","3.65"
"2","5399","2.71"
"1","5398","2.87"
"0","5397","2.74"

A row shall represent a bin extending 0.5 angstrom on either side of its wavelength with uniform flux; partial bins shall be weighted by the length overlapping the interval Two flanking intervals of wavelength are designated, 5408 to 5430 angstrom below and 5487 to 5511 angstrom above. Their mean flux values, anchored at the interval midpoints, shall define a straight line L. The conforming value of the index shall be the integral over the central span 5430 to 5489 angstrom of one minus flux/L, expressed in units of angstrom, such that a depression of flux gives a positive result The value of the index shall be 2.6 angstrom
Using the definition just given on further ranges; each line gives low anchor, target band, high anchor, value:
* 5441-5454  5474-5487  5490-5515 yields 0.0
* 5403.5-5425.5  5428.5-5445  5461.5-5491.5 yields 1.6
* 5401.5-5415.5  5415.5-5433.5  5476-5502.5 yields 1.5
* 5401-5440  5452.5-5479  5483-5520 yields 1.0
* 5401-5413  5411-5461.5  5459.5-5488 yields 3.0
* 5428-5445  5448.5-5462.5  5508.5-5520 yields -1.0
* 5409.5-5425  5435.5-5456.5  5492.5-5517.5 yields 1.0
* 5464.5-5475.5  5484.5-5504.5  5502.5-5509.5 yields -0.7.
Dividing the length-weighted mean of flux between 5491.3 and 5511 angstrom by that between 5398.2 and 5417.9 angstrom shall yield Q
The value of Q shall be 0.88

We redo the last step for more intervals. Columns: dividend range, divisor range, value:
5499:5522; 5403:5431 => 0.92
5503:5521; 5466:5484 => 1.03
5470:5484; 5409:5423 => 0.89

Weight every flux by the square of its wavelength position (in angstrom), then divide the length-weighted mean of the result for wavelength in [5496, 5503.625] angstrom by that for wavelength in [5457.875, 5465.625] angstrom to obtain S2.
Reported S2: 0.9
